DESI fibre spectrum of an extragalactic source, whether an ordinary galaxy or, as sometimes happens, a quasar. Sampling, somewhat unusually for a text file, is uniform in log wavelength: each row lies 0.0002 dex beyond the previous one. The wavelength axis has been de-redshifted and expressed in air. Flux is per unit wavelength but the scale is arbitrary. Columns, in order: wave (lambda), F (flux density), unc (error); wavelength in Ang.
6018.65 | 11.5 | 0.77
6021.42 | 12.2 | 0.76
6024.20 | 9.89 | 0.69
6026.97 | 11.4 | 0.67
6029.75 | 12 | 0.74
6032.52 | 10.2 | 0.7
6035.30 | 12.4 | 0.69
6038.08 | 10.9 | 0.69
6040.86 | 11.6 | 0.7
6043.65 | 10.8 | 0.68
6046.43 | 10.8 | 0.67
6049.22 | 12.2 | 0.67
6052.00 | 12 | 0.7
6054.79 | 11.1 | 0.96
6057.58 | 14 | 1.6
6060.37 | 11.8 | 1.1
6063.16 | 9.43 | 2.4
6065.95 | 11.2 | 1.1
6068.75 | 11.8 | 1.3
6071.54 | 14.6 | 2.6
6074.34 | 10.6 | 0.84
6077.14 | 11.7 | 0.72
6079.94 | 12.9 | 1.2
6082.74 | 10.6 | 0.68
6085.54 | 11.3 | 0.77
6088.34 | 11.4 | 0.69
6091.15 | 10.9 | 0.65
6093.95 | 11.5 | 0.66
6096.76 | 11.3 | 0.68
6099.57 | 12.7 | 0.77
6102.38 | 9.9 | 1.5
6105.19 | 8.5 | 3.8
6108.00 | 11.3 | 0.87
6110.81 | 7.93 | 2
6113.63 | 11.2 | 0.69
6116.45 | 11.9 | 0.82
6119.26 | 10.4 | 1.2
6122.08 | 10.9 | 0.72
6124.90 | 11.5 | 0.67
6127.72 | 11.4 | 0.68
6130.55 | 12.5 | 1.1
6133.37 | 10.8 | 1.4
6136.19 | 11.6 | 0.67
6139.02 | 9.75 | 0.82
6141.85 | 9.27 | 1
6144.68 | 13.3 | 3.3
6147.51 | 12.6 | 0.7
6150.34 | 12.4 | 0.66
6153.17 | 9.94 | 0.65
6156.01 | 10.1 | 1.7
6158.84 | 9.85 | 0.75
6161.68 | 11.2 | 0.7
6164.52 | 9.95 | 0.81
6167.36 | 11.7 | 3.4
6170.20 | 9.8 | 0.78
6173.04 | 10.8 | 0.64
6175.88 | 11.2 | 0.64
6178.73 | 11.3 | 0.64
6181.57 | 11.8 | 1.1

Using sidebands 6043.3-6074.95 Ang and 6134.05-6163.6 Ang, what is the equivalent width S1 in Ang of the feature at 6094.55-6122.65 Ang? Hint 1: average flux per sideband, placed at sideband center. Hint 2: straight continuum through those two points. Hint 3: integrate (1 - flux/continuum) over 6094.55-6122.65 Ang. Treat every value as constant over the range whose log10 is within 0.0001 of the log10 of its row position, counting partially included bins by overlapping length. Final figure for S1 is 1.8 Ang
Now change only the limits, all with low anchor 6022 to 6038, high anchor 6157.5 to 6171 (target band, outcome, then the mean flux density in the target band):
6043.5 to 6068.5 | -1.0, 11.5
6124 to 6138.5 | -1.0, 11.5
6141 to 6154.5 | -1.3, 11.6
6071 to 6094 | -1.4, 11.6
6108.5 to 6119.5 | 0.4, 10.4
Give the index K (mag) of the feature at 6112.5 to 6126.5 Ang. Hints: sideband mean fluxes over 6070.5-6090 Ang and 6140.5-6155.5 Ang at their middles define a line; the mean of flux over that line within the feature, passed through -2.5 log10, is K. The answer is 0.04 mag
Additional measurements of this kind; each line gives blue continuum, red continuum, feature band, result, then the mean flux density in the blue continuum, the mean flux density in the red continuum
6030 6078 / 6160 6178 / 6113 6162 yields -0.01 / 11.6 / 10.8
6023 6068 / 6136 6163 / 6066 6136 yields -0.01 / 11.4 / 11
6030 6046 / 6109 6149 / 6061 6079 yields -0.04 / 11.2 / 11.1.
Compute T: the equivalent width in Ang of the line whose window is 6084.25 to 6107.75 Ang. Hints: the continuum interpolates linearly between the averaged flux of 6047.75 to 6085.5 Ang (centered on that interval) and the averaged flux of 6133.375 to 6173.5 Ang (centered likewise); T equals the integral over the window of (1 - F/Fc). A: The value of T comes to 1.1 Ang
